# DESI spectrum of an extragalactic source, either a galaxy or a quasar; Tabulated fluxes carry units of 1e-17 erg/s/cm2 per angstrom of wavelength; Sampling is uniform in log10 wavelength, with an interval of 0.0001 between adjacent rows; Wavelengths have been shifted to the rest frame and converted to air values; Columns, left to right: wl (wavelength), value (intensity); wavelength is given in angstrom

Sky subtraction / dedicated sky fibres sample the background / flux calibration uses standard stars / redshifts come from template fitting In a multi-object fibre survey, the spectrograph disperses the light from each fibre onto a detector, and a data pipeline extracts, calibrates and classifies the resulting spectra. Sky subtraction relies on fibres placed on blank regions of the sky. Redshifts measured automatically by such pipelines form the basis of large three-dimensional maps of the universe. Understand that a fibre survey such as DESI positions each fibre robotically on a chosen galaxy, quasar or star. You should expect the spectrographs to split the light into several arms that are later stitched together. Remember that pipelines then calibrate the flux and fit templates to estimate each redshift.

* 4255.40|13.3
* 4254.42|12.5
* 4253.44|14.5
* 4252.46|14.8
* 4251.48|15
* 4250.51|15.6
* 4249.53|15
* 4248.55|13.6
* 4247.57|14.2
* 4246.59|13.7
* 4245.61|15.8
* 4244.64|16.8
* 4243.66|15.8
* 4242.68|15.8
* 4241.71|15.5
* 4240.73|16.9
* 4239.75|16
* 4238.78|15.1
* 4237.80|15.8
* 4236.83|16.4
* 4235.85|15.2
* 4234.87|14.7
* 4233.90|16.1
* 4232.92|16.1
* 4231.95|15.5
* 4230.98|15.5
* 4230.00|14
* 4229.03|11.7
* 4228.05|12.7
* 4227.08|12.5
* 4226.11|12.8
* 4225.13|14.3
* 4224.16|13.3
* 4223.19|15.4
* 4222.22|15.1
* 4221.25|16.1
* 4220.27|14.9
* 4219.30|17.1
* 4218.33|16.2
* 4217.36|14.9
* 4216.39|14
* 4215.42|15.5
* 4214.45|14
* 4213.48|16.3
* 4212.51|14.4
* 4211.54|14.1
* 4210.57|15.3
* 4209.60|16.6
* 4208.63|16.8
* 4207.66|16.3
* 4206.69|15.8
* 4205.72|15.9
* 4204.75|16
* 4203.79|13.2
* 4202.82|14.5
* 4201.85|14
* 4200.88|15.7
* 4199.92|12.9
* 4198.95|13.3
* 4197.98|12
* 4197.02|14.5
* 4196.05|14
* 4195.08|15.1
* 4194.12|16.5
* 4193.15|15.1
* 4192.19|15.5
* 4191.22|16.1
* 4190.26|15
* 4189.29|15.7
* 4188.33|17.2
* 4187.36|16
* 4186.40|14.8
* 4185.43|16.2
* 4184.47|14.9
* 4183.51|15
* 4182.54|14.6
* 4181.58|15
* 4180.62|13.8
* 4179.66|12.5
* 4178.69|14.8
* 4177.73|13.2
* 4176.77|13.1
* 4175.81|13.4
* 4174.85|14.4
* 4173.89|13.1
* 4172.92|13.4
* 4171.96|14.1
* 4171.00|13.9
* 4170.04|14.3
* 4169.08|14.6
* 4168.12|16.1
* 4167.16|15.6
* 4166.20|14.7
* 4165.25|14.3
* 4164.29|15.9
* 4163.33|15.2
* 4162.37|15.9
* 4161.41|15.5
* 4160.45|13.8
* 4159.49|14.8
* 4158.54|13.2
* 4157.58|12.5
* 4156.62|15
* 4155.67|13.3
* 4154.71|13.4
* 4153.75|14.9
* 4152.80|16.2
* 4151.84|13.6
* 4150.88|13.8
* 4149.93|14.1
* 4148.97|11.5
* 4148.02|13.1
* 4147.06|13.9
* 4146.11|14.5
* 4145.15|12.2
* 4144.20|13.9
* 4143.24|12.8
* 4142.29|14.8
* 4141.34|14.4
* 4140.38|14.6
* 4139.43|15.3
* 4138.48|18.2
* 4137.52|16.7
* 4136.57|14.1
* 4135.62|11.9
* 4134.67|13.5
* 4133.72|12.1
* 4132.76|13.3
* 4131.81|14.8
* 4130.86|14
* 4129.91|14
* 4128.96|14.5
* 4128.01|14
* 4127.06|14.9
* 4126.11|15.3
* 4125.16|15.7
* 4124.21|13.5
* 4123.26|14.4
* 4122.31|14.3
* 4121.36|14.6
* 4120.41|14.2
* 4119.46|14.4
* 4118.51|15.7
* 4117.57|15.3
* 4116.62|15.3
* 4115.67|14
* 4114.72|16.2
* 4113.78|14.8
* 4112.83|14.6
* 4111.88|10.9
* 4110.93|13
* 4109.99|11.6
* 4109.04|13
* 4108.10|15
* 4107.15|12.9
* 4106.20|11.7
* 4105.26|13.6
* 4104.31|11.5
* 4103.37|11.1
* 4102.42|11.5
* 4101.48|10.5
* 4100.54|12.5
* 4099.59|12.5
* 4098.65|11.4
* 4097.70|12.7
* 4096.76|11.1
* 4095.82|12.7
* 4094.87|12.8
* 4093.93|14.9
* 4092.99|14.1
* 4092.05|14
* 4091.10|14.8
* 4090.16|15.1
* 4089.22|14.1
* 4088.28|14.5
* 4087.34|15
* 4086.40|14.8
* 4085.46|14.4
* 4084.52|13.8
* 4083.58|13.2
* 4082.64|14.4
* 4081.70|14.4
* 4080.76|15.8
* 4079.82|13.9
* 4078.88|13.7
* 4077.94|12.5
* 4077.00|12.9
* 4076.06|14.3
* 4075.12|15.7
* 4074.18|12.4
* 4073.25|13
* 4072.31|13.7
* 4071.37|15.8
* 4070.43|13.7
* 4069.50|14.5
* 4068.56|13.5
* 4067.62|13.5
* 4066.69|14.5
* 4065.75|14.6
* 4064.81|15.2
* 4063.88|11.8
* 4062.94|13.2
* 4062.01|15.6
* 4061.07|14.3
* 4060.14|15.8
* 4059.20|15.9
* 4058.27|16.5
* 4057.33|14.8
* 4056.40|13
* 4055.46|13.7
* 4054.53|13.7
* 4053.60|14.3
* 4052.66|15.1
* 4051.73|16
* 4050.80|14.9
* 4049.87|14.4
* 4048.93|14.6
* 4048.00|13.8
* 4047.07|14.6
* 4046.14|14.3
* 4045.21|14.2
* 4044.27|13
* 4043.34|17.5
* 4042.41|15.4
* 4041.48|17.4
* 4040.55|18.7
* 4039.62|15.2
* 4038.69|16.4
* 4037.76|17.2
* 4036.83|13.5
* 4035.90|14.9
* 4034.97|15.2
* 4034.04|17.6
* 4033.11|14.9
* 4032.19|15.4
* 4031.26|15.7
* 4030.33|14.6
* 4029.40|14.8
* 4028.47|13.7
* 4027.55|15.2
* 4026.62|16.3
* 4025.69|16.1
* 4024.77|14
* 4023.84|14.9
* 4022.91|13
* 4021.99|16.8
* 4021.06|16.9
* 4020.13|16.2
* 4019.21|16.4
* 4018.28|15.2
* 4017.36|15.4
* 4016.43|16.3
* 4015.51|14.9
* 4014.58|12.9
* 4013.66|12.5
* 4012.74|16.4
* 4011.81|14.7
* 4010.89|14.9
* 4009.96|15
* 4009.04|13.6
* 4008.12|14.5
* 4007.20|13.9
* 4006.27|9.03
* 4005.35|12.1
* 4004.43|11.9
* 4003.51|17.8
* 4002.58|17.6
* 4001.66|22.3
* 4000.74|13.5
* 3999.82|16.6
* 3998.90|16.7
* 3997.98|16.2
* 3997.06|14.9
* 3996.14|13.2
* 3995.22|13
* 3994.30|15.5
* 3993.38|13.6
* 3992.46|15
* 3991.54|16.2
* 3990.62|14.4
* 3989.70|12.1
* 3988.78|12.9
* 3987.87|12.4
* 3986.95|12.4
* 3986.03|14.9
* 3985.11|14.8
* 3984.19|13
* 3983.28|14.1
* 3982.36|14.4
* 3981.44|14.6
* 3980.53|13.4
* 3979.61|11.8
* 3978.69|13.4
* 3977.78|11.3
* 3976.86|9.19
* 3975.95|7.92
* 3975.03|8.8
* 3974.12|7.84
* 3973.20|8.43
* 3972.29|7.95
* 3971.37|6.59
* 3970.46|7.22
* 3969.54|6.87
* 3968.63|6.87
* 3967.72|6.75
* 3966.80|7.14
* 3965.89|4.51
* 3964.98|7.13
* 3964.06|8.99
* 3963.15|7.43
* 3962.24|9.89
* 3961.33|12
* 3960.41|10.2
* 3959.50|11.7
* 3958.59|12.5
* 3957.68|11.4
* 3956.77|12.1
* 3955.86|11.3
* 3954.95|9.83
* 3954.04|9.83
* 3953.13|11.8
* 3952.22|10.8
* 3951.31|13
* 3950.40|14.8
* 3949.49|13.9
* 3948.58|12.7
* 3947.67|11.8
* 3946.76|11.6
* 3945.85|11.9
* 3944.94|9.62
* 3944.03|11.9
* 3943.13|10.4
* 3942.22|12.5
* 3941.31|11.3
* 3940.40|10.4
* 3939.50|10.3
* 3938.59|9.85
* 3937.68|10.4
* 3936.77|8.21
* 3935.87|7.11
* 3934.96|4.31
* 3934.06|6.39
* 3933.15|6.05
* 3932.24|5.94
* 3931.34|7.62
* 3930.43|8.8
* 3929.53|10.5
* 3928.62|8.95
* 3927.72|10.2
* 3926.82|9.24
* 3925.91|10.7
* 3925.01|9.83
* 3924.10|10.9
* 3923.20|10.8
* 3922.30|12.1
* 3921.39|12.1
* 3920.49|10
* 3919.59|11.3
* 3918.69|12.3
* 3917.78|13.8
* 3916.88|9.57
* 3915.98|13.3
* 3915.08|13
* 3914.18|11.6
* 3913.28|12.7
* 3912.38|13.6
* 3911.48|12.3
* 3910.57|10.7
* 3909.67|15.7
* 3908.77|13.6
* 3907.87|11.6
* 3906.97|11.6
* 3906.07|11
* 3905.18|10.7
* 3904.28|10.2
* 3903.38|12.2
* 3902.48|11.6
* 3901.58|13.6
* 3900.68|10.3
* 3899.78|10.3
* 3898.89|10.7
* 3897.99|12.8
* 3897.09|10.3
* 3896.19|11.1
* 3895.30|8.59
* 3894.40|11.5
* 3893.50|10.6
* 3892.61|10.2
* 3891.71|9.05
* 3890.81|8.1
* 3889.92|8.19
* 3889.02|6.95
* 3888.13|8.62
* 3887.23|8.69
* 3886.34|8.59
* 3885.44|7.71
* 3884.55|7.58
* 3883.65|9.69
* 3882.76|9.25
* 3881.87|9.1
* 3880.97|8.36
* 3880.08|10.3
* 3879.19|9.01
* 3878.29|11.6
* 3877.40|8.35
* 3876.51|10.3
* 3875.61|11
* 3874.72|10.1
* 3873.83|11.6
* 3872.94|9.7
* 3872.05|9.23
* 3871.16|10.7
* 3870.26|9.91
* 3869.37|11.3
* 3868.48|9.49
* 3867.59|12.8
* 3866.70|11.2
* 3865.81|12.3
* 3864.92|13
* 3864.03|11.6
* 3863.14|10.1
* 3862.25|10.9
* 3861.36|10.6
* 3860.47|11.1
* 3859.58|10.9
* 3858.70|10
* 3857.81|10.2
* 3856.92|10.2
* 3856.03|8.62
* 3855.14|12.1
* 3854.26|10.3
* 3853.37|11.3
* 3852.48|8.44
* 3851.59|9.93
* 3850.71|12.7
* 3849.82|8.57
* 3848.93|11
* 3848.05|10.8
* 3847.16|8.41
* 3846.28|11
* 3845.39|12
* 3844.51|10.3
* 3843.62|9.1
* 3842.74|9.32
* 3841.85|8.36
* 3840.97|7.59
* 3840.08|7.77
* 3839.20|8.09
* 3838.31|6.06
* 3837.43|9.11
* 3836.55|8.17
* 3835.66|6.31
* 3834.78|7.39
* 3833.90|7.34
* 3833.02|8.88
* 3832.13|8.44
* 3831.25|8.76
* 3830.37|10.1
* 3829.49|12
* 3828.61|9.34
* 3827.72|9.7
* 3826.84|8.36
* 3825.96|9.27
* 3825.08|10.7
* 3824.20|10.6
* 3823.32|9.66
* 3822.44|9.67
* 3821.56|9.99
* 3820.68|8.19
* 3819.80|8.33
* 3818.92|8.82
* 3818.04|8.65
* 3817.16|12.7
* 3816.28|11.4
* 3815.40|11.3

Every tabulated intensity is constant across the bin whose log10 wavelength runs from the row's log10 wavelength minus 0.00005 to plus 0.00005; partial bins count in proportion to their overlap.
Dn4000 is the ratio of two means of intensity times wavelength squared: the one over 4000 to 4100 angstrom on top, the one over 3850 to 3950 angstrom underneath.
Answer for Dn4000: 1.51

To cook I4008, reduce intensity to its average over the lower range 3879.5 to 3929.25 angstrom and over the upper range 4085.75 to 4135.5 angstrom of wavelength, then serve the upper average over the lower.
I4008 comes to 1.3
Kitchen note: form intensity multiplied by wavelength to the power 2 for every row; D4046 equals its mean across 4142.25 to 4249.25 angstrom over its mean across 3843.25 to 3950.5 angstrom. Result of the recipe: 1.63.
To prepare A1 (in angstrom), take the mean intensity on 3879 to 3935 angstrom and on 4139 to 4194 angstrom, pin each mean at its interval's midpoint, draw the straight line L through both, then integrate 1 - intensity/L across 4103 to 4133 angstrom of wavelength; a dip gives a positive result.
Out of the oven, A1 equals -0.6 angstrom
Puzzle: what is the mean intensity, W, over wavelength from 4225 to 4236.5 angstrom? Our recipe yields 14.3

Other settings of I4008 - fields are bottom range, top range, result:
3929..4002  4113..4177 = 1.29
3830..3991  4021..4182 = 1.38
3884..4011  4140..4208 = 1.29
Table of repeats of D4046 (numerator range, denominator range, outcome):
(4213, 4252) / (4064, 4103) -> 1.18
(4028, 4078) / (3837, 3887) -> 1.63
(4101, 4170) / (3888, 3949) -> 1.48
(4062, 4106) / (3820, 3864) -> 1.60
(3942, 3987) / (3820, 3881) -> 1.15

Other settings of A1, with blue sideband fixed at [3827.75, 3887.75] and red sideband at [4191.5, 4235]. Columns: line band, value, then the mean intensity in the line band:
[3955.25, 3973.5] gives 3.9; 8.86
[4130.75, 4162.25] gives -0.5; 14.1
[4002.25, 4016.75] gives -2.8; 14.2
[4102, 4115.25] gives 0.4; 13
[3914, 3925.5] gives -1.0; 11.6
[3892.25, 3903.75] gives -0.8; 11.1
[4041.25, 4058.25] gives -3.0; 14.7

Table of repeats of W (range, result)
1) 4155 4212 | 14.7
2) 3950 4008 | 11.9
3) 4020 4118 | 14.3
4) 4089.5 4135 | 13.6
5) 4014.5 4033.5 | 15.3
